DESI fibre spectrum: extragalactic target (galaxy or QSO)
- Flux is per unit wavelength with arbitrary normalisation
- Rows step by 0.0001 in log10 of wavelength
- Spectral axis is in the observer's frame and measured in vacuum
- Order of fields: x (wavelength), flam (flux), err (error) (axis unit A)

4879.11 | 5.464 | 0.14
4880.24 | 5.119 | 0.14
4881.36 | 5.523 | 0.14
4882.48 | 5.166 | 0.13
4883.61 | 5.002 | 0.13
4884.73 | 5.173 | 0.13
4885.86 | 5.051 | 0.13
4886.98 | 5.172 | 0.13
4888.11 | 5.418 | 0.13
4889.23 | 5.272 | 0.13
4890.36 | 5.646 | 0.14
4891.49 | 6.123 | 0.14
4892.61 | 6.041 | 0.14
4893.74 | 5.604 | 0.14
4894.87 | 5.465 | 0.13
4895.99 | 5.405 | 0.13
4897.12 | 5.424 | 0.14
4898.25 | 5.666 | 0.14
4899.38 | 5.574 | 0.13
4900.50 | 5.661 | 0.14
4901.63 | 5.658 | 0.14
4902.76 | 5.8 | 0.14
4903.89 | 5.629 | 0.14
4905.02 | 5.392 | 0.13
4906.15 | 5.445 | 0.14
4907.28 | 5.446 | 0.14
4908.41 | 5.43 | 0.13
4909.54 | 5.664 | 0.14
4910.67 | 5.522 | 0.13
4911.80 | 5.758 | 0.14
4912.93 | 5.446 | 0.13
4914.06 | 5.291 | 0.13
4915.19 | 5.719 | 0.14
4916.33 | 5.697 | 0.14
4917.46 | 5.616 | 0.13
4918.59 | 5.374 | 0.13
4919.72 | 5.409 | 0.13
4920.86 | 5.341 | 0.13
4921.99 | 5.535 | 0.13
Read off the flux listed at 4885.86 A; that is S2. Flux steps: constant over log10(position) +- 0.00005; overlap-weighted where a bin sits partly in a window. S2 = 5.051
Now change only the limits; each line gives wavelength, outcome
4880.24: 5.119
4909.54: 5.664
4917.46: 5.616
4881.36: 5.523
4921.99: 5.535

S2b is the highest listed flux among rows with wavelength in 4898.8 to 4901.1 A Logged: 5.661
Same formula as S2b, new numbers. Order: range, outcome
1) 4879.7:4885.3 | 5.523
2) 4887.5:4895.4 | 6.123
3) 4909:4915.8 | 5.758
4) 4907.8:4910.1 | 5.664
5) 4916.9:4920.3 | 5.616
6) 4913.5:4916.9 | 5.719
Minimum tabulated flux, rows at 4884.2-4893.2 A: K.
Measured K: 5.051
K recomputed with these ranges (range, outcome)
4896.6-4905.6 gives 5.392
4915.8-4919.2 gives 5.374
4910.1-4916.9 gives 5.291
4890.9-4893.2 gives 6.041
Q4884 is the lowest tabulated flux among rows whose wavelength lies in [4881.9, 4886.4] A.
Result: 5.002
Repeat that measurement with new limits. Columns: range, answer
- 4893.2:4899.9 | 5.405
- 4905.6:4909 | 5.43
